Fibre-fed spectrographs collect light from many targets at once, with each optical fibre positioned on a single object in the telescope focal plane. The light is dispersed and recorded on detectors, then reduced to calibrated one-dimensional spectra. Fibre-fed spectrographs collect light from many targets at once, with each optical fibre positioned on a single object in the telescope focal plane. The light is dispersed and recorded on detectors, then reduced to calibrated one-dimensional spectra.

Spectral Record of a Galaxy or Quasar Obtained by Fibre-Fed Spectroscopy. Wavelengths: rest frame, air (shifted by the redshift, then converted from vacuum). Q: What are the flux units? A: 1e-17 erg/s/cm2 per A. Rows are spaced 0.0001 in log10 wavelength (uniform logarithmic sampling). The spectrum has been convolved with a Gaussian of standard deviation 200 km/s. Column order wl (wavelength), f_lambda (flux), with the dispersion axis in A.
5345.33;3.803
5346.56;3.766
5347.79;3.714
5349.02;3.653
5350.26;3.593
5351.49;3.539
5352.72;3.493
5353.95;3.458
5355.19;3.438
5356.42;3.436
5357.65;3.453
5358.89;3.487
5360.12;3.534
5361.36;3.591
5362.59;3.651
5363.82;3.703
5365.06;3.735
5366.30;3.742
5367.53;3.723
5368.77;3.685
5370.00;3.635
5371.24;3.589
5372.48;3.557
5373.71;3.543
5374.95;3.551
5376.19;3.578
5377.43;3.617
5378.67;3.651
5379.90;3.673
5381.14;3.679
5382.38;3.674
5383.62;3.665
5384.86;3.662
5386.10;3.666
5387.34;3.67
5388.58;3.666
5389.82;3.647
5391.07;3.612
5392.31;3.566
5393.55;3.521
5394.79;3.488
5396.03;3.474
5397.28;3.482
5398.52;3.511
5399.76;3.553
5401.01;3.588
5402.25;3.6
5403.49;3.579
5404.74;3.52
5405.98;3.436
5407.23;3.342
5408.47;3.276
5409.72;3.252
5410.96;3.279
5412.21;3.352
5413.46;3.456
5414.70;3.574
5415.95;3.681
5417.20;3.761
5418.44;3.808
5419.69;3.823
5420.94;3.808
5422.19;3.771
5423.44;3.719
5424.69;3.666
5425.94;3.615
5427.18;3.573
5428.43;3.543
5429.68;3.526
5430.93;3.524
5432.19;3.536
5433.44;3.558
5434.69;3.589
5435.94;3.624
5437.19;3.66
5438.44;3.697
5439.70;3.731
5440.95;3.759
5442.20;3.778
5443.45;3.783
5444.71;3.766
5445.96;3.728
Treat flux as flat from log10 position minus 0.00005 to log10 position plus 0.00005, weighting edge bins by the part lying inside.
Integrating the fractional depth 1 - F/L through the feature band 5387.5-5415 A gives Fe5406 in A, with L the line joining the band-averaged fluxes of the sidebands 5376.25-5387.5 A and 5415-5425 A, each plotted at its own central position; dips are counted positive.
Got 1.6 A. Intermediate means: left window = 3.66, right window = 3.75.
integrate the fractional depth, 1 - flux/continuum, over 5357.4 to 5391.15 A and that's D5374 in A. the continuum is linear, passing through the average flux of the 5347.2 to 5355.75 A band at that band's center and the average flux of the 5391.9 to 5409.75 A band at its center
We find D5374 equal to -1.1 A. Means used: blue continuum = 3.55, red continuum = 3.49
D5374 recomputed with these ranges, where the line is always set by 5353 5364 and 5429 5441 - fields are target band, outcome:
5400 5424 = 0.2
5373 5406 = -0.3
